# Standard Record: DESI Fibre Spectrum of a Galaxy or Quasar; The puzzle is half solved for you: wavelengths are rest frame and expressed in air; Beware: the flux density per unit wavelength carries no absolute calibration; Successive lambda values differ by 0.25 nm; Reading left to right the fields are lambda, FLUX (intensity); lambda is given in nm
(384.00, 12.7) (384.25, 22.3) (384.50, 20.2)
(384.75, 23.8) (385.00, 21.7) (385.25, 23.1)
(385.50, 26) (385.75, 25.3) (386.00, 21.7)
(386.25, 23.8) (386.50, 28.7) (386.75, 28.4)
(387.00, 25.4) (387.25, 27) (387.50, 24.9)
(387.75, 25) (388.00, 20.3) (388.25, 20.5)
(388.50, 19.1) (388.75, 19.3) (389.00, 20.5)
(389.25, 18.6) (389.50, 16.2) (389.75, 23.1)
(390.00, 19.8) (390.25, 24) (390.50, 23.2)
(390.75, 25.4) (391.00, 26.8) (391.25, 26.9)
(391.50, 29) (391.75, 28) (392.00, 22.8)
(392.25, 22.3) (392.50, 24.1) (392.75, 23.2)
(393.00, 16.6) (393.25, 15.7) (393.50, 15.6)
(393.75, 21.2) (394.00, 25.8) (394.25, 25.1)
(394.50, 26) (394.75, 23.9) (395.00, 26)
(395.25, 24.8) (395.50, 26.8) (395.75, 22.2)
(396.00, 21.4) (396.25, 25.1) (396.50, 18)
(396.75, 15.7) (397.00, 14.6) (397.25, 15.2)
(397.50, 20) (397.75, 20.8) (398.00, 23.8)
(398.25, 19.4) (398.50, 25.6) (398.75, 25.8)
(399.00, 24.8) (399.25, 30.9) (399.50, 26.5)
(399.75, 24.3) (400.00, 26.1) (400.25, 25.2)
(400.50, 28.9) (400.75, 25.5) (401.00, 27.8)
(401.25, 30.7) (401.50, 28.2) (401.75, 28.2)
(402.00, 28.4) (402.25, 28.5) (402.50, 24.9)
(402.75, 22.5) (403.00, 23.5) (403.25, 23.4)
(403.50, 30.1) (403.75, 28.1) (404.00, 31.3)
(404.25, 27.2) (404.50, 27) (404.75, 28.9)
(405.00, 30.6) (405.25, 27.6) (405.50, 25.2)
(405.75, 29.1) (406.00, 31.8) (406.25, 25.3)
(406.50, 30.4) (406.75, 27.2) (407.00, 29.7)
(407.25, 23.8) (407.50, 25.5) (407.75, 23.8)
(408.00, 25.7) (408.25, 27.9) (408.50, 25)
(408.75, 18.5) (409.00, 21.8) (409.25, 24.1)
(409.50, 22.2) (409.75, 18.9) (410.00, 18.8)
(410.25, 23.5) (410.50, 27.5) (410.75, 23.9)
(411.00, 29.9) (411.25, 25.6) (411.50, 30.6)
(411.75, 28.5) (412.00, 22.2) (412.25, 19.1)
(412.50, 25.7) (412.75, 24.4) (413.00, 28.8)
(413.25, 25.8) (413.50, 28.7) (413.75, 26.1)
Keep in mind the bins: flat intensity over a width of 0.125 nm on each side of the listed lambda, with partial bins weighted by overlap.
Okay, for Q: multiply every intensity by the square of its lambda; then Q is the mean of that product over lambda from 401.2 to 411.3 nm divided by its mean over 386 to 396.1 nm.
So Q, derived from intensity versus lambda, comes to 1.22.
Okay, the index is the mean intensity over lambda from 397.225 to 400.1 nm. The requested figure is 23.9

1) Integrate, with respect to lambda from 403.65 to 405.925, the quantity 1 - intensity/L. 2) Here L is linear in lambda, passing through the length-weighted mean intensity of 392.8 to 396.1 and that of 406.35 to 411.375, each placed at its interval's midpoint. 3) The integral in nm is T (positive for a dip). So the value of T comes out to -0.41 nm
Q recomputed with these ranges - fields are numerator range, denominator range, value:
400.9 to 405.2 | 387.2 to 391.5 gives 1.31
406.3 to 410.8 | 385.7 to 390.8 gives 1.18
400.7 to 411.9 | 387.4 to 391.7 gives 1.27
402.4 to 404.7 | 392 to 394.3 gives 1.33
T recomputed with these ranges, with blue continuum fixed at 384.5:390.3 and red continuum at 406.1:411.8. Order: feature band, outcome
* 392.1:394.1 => 0.247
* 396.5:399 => 0.387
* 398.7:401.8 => -0.380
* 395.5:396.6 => 0.064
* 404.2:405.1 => -0.139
